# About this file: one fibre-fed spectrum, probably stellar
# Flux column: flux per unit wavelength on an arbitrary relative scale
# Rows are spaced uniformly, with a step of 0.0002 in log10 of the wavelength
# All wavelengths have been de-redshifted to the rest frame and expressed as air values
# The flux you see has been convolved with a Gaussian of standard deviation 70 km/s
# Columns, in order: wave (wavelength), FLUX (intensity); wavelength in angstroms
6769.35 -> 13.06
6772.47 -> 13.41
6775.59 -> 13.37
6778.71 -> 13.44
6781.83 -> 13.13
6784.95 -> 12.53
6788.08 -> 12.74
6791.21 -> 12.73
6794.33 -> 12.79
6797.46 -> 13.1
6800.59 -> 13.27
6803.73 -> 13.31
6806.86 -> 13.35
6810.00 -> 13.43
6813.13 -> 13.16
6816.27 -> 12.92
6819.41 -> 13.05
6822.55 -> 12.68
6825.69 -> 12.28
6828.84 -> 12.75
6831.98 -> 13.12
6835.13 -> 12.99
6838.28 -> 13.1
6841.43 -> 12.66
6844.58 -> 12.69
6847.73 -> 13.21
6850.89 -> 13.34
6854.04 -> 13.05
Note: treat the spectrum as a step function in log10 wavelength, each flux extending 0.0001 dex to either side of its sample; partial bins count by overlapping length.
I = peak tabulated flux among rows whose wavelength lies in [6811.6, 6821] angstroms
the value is 13.16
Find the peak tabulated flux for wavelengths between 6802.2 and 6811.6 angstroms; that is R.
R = 13.43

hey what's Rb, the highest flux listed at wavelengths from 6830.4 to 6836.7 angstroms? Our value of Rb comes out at 13.12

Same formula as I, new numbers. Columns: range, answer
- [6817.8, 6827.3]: 13.05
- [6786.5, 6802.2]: 13.27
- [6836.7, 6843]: 13.1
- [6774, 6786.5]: 13.44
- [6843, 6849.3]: 13.21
